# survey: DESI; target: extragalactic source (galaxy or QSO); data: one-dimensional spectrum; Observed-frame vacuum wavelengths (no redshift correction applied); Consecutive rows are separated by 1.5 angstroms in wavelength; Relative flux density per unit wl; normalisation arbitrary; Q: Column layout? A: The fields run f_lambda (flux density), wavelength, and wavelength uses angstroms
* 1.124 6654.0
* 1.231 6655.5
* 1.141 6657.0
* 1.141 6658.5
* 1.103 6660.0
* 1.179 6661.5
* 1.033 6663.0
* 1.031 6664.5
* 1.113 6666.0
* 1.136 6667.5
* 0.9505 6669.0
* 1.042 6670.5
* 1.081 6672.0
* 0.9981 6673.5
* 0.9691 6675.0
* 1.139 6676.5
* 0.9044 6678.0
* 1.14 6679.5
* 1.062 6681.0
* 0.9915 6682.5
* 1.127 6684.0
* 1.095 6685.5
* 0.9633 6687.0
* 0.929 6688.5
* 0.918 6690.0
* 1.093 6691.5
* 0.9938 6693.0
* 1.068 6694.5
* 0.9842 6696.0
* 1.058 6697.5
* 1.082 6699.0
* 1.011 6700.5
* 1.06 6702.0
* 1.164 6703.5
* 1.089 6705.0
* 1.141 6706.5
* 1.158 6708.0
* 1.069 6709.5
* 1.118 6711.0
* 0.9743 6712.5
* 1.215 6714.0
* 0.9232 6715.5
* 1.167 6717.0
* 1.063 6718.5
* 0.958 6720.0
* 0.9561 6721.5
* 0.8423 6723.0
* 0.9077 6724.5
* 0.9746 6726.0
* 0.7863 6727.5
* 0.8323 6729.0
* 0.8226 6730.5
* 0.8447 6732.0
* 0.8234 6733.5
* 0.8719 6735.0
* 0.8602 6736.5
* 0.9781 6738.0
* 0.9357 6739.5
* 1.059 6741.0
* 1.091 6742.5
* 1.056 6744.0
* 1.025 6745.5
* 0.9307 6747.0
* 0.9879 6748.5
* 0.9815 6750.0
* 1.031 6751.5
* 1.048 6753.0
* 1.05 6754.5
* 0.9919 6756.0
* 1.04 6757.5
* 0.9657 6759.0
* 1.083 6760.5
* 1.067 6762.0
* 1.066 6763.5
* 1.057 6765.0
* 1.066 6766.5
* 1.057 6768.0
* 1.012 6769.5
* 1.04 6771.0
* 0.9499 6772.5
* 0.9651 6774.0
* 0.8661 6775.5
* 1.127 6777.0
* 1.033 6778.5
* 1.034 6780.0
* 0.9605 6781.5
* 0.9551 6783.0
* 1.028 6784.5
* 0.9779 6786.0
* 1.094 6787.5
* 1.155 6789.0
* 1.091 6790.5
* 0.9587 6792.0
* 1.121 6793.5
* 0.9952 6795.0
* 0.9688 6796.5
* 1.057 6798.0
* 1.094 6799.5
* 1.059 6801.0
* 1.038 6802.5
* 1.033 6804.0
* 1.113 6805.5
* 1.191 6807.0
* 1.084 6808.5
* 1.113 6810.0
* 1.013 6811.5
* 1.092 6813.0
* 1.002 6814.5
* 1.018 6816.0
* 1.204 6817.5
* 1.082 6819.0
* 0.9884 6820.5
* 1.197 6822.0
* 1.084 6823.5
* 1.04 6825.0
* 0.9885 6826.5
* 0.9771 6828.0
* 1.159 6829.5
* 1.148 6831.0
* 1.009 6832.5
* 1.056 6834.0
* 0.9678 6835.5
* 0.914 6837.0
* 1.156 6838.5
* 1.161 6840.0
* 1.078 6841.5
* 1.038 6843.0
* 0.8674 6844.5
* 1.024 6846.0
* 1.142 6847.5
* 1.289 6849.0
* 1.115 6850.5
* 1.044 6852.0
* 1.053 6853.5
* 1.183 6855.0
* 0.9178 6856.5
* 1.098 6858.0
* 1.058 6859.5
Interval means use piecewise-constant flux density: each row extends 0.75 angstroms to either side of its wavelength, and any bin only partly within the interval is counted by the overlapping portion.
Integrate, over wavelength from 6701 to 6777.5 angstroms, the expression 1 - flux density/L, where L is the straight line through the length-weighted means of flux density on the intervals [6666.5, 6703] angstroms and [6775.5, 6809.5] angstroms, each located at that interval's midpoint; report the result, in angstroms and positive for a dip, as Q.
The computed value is 2.9 angstroms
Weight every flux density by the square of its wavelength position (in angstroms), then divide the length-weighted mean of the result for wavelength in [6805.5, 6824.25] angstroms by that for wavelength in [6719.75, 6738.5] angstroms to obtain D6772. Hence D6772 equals 1.3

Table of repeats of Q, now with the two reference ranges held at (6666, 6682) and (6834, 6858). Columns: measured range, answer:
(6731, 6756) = 1.9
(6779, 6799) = 0.5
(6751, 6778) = 0.7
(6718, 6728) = 1.2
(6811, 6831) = -0.1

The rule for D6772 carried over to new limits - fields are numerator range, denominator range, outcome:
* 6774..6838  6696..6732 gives 1.07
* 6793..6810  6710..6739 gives 1.16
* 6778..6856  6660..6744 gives 1.08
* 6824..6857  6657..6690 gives 1.06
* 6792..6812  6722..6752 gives 1.16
